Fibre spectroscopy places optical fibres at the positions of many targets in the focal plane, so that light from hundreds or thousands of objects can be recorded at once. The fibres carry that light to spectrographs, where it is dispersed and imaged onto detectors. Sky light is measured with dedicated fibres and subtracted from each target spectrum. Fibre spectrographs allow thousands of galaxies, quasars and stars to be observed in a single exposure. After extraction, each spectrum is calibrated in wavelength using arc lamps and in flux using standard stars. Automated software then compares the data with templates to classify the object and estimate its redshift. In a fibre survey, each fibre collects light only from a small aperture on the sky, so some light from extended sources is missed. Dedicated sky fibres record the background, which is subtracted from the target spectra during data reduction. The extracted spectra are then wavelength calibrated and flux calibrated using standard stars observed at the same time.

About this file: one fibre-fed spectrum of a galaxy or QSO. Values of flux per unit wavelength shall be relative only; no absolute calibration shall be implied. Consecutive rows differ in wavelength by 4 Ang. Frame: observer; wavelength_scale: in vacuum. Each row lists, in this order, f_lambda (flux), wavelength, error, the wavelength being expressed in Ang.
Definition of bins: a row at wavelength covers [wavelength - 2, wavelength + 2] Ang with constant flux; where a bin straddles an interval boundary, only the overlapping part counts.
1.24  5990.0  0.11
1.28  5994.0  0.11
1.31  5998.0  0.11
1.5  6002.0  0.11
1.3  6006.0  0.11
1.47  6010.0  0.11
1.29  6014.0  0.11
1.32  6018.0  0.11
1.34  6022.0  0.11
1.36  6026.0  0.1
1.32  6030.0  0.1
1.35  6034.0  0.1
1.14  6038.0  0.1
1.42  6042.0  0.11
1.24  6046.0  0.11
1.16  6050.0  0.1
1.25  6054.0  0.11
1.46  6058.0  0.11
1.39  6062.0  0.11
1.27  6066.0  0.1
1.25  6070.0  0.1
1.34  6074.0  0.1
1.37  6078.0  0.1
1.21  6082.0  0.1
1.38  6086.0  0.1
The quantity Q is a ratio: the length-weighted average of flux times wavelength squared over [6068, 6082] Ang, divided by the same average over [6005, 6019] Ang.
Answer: 0.99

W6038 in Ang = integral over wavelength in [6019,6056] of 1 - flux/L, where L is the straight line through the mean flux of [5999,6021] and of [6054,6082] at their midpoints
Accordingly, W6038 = 1.8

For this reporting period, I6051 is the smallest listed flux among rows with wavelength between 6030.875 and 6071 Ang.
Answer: 1.14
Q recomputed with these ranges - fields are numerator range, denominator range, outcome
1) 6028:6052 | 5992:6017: 0.95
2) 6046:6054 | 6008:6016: 0.88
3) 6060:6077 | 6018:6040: 1.02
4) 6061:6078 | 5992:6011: 0.98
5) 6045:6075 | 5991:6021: 0.98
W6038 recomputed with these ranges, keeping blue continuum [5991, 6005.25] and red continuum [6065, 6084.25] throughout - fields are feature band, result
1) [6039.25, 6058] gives 0.4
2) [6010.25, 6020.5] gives 0.0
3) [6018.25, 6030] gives -0.1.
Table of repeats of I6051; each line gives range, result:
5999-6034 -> 1.29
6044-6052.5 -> 1.16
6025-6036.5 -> 1.32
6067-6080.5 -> 1.25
